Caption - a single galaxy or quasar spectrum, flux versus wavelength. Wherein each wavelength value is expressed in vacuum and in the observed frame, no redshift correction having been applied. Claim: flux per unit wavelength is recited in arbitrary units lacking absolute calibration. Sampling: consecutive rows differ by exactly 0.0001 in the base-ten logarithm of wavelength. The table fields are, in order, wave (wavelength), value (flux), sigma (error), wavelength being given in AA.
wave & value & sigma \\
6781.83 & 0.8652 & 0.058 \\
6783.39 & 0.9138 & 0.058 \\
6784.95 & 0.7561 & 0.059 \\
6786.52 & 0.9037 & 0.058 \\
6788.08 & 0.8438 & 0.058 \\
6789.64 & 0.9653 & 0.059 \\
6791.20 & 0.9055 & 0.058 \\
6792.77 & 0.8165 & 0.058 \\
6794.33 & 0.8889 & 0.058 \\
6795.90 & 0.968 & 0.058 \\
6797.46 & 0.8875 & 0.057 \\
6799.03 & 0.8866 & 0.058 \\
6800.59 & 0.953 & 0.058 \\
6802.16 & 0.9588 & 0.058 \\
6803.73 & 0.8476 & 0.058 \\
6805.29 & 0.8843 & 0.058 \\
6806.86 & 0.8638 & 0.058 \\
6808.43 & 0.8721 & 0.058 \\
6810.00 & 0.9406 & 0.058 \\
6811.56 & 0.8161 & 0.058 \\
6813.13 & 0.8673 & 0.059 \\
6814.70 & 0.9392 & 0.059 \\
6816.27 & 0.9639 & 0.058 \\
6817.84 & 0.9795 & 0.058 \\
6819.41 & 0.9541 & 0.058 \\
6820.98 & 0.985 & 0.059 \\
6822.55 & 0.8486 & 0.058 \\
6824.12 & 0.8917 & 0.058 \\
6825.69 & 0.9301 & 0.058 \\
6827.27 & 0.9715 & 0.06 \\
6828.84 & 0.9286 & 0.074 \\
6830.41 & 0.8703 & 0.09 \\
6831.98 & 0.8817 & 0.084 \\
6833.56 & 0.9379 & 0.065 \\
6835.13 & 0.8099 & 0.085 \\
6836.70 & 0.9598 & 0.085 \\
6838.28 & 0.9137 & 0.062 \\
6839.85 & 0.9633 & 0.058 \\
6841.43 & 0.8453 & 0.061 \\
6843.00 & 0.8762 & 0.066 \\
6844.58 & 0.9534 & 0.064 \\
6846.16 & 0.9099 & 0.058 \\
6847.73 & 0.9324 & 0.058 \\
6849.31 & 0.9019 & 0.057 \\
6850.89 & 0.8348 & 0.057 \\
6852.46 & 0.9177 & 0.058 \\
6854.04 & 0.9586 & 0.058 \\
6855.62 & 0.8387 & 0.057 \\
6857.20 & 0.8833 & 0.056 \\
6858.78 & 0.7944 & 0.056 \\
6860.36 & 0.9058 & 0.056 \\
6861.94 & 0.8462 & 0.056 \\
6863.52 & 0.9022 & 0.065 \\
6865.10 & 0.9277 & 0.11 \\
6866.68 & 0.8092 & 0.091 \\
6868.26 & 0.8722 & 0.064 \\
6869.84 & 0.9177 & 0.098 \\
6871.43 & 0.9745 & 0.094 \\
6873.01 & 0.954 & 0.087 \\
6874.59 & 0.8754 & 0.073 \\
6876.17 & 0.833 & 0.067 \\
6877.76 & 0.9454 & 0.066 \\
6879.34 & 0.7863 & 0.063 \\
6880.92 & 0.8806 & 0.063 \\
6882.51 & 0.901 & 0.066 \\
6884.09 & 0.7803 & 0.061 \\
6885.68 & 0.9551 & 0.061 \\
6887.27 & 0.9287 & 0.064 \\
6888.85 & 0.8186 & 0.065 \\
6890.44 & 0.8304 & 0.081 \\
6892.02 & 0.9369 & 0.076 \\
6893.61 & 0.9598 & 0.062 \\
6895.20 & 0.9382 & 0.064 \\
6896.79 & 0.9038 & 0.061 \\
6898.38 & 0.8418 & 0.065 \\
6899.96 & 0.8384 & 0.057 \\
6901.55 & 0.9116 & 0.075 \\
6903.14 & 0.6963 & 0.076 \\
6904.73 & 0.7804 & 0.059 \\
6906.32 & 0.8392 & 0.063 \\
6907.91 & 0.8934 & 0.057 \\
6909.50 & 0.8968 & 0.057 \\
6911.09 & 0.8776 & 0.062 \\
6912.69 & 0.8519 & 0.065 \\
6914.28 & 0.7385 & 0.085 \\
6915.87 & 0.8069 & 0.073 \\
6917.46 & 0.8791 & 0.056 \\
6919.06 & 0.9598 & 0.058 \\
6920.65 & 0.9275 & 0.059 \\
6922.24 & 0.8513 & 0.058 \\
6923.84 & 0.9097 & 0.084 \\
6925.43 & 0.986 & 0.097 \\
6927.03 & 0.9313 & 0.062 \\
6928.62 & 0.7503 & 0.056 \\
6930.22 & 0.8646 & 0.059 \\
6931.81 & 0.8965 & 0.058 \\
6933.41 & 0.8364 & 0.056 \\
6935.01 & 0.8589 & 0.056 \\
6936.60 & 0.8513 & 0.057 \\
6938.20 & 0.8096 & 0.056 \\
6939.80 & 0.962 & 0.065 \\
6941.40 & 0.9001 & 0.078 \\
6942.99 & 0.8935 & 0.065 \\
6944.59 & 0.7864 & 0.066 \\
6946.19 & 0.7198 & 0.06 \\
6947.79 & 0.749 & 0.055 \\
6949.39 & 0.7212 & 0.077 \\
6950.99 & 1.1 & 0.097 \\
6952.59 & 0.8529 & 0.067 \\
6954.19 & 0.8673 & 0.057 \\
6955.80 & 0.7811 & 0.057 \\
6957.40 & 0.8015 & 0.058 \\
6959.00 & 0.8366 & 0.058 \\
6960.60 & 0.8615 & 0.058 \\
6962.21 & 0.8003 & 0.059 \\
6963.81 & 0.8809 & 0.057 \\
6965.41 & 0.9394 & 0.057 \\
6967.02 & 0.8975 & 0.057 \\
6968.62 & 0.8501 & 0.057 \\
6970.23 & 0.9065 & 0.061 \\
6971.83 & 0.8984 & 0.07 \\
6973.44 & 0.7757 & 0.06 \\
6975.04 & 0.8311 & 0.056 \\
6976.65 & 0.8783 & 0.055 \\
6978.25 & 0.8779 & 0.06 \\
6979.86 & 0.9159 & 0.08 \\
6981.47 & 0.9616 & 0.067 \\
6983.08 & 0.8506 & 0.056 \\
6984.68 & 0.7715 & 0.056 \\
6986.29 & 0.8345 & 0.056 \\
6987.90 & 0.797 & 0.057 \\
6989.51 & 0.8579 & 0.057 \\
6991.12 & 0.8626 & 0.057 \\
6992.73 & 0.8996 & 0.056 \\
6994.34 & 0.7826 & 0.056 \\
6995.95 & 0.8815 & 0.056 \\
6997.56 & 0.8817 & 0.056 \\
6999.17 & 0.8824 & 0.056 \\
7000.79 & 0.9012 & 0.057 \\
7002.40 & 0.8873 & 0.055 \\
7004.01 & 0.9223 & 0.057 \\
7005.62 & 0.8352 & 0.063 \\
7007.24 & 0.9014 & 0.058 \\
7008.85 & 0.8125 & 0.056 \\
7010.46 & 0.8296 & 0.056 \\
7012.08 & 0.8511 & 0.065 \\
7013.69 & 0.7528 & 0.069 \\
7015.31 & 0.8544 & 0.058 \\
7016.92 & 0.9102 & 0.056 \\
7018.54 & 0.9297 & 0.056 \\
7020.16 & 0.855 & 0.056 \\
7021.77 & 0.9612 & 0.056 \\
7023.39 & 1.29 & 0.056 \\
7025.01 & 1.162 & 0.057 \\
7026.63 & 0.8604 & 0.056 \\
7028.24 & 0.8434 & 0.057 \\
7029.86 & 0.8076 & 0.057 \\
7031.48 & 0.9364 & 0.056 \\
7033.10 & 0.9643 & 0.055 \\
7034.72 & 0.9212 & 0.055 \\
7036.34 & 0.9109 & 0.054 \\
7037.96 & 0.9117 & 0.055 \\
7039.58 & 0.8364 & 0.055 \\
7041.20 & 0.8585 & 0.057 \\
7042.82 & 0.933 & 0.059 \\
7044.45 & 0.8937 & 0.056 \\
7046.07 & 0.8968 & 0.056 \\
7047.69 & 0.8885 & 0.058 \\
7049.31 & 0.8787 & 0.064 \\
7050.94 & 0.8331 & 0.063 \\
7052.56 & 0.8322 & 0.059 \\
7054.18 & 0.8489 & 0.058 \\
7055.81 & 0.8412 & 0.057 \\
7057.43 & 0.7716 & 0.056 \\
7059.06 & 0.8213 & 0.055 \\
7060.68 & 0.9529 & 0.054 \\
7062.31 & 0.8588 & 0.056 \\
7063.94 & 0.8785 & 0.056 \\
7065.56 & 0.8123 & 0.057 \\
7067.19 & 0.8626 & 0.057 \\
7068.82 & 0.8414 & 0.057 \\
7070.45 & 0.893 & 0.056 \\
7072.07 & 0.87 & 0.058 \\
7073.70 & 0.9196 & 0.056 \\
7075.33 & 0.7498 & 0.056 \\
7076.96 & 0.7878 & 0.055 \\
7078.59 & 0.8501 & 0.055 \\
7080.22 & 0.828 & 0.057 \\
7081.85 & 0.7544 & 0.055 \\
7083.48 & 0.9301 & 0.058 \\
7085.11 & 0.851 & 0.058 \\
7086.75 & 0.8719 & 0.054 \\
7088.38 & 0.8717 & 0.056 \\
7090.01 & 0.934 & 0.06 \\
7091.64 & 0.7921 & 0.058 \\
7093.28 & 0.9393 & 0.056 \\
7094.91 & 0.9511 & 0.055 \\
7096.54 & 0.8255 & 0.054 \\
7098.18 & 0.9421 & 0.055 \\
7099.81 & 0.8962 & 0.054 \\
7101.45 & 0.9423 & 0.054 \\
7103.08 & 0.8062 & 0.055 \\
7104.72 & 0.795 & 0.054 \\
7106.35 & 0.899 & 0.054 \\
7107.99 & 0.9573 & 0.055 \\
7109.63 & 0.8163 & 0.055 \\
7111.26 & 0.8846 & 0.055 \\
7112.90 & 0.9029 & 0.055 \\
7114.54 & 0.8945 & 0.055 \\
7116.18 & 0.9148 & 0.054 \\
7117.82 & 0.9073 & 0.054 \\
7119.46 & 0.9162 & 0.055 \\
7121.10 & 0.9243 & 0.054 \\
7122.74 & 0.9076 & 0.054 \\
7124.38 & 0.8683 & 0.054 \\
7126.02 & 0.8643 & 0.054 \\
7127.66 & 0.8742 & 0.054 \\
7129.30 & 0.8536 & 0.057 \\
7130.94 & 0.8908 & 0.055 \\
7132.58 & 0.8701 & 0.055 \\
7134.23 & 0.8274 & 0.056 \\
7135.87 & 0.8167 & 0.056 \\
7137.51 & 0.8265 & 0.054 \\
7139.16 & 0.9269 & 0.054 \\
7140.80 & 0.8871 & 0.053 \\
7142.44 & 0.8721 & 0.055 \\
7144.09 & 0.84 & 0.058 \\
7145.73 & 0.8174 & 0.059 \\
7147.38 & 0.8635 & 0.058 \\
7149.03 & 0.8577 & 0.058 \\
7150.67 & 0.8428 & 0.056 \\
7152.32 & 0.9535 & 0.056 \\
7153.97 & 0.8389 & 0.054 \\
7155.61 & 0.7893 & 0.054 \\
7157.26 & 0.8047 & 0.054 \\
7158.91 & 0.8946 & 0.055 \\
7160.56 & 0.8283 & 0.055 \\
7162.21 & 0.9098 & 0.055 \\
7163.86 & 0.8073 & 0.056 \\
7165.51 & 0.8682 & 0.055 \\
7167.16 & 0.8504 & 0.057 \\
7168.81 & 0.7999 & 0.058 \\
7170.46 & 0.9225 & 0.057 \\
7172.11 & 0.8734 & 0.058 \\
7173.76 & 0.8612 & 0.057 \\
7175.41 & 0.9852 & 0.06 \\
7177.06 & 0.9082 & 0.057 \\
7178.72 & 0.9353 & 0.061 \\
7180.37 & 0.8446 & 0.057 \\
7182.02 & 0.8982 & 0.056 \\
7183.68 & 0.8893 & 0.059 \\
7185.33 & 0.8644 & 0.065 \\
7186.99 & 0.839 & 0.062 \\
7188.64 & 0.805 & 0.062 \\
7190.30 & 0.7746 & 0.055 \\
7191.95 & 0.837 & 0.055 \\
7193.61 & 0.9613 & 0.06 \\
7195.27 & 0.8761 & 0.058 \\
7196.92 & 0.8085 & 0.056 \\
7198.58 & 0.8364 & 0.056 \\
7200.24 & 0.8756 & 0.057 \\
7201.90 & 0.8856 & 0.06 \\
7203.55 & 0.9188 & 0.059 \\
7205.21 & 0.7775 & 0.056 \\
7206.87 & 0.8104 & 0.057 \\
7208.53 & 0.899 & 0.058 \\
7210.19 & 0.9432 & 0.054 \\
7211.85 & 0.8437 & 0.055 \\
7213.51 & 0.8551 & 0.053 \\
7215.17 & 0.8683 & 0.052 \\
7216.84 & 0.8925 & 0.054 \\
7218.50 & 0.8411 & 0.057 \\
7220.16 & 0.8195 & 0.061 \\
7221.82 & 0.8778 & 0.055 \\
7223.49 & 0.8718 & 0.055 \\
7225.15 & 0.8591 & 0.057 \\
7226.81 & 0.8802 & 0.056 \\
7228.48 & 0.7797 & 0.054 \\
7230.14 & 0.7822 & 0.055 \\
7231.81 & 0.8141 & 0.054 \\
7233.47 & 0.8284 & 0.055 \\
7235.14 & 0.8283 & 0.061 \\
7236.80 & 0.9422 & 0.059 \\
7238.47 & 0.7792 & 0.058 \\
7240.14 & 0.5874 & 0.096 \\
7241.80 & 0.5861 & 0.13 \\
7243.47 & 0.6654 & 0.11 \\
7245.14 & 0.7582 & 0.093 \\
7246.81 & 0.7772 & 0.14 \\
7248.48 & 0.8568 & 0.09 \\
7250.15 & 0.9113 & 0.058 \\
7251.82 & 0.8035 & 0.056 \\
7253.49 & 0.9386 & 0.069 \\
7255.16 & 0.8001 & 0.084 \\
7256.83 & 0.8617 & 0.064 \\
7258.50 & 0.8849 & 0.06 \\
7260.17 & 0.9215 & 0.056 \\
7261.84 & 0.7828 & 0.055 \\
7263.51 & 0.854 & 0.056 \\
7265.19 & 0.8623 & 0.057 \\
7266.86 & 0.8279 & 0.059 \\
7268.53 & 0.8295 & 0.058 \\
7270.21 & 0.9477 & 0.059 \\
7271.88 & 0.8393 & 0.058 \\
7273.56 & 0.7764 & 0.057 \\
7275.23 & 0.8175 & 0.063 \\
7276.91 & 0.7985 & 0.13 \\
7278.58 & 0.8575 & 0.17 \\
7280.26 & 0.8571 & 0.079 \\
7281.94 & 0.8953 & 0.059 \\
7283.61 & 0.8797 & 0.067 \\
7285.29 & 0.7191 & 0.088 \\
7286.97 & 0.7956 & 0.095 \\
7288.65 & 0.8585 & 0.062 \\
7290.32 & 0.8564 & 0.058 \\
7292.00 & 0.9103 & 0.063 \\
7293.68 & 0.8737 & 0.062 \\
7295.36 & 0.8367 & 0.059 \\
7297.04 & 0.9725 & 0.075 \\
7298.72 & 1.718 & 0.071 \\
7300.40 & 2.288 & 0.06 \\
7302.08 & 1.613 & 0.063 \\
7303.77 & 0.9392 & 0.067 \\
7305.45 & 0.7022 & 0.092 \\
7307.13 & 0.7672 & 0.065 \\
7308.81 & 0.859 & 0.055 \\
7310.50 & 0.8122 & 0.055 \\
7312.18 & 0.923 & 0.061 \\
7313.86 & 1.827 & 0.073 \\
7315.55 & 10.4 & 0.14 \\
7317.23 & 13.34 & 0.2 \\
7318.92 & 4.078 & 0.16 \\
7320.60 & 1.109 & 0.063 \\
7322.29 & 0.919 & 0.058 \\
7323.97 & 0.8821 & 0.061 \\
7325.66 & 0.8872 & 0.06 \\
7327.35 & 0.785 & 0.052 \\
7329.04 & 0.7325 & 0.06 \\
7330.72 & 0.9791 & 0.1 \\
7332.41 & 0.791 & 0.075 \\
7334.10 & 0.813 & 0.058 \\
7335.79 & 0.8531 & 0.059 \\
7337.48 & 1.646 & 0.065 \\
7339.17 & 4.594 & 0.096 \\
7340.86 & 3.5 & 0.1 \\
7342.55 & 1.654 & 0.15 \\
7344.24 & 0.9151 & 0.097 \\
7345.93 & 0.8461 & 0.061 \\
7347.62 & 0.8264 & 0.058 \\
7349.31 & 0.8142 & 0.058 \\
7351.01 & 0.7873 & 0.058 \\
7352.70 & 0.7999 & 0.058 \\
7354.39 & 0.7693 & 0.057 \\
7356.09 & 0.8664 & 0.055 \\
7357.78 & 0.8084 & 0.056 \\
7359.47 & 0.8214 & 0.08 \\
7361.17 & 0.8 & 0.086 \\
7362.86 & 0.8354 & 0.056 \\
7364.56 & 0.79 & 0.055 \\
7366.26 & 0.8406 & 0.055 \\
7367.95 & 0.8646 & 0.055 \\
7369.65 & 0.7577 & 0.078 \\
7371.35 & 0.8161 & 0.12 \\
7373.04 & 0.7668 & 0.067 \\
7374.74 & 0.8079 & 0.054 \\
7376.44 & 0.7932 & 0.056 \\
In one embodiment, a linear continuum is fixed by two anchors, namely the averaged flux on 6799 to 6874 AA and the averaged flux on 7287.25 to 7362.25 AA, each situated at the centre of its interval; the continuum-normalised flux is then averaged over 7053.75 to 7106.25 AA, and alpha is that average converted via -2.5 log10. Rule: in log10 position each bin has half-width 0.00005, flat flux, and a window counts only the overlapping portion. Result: 0.45 mag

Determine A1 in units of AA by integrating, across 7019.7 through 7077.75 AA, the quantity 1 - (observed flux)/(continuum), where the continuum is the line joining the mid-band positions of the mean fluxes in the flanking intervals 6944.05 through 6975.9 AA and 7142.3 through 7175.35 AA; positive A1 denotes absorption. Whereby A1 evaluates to -2.7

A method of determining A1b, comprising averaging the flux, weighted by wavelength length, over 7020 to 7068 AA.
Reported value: 0.898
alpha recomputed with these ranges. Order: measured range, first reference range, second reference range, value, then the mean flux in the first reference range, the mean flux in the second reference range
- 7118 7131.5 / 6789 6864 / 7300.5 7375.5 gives 0.44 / 0.903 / 1.64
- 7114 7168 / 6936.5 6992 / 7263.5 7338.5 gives 0.36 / 0.854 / 1.54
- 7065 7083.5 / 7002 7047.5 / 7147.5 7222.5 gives 0.07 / 0.905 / 0.864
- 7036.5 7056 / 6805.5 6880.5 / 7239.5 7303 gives 0.04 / 0.899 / 0.912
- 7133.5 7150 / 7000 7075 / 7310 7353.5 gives 0.49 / 0.887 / 2.18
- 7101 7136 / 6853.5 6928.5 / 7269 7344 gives 0.44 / 0.877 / 1.69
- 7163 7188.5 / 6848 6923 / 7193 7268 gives -0.04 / 0.875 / 0.836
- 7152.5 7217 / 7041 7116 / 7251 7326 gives 0.35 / 0.867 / 1.52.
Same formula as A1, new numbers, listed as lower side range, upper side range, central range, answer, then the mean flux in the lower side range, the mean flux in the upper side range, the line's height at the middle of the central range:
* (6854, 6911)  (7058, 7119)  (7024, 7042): -0.9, 0.875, 0.87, 0.872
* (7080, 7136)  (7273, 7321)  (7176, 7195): 6.2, 0.879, 1.88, 1.29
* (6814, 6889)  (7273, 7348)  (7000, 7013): 3.4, 0.9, 1.69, 1.17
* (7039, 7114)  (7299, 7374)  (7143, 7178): 8.1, 0.865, 1.67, 1.12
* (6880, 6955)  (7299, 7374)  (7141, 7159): 6.3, 0.865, 1.67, 1.31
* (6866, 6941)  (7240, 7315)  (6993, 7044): 0.1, 0.874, 0.962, 0.901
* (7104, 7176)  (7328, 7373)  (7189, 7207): 1.7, 0.87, 1.13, 0.941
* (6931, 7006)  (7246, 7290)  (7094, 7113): -0.7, 0.859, 0.845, 0.852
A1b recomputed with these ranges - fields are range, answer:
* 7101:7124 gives 0.889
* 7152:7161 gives 0.847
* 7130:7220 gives 0.863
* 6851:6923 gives 0.874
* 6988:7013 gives 0.864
